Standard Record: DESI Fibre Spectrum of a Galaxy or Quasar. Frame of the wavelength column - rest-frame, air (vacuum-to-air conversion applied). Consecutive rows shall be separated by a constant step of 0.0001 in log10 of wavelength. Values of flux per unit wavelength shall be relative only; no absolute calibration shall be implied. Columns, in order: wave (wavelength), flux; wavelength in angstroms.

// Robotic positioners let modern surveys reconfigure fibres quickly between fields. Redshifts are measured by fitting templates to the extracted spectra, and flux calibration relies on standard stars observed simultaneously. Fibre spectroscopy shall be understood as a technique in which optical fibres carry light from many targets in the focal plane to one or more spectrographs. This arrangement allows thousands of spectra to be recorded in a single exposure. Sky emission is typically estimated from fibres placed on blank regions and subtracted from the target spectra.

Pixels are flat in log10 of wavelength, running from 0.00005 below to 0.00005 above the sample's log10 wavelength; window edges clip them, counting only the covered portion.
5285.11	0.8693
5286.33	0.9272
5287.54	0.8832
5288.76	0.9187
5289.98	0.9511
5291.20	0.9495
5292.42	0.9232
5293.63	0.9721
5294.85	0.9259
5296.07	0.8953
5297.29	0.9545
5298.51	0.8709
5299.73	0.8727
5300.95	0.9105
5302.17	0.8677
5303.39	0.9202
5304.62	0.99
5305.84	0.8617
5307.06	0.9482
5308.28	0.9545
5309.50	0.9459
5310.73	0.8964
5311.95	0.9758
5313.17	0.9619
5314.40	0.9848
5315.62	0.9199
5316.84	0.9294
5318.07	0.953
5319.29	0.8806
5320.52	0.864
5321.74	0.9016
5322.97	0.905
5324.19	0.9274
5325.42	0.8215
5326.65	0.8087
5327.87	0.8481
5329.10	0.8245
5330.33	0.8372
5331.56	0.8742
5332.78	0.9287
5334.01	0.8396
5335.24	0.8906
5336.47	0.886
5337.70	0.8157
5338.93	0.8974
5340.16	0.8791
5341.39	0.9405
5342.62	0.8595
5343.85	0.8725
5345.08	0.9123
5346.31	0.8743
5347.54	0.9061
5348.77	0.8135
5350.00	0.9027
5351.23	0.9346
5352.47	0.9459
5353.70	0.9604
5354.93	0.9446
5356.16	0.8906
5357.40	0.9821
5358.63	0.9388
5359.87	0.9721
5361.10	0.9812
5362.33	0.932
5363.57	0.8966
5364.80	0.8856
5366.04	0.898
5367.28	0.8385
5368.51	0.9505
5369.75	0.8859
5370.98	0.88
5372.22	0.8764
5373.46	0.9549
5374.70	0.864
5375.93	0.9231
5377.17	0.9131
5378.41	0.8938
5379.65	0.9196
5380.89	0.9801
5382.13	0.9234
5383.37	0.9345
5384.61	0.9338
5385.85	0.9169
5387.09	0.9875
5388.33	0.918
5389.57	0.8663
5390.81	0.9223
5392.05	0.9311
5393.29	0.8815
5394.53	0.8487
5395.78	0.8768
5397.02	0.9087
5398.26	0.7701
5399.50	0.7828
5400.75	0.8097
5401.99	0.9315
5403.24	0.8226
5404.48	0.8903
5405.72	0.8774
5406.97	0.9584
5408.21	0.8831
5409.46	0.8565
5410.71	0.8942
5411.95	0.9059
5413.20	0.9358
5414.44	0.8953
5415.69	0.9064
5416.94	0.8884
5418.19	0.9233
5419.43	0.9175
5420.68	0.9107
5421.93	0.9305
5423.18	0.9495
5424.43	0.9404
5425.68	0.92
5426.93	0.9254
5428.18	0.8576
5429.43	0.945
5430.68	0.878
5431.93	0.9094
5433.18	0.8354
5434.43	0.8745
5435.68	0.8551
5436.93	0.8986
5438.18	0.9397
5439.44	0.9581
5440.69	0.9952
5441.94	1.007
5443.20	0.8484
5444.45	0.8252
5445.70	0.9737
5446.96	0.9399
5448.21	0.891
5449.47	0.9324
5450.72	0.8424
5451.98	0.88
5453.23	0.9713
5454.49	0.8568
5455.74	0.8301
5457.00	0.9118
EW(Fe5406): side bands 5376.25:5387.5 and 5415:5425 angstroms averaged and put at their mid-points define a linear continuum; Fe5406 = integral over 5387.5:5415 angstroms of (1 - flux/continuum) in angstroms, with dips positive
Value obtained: 1.3 angstroms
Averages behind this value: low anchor 0.932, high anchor 0.92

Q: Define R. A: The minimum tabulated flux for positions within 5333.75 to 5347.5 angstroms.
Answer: 0.8157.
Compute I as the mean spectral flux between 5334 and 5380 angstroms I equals 0.905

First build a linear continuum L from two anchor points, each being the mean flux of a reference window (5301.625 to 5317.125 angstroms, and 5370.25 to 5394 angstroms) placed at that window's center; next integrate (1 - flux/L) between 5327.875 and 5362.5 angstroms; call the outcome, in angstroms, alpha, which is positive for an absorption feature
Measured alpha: 1.0 angstroms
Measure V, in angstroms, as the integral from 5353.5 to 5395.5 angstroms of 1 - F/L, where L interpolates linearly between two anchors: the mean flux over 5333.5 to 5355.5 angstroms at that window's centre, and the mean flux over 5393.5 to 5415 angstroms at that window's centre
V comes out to -1.6 angstroms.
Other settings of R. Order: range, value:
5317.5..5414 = 0.7701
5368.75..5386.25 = 0.864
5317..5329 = 0.8087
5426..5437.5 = 0.8354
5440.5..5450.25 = 0.8252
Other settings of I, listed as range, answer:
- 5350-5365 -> 0.939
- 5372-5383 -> 0.918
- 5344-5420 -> 0.904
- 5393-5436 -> 0.889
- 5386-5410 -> 0.881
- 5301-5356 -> 0.9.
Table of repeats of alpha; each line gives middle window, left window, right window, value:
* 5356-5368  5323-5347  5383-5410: -0.61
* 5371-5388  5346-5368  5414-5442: -0.12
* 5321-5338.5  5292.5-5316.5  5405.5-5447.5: 1.12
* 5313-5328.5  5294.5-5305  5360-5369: 0.21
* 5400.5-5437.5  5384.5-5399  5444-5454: 0.11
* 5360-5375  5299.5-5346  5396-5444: -0.15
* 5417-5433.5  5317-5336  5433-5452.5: -0.16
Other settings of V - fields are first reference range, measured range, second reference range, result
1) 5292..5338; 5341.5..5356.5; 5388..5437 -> -0.07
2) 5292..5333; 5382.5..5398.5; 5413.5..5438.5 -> 0.05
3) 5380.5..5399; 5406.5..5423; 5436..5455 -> 0.03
